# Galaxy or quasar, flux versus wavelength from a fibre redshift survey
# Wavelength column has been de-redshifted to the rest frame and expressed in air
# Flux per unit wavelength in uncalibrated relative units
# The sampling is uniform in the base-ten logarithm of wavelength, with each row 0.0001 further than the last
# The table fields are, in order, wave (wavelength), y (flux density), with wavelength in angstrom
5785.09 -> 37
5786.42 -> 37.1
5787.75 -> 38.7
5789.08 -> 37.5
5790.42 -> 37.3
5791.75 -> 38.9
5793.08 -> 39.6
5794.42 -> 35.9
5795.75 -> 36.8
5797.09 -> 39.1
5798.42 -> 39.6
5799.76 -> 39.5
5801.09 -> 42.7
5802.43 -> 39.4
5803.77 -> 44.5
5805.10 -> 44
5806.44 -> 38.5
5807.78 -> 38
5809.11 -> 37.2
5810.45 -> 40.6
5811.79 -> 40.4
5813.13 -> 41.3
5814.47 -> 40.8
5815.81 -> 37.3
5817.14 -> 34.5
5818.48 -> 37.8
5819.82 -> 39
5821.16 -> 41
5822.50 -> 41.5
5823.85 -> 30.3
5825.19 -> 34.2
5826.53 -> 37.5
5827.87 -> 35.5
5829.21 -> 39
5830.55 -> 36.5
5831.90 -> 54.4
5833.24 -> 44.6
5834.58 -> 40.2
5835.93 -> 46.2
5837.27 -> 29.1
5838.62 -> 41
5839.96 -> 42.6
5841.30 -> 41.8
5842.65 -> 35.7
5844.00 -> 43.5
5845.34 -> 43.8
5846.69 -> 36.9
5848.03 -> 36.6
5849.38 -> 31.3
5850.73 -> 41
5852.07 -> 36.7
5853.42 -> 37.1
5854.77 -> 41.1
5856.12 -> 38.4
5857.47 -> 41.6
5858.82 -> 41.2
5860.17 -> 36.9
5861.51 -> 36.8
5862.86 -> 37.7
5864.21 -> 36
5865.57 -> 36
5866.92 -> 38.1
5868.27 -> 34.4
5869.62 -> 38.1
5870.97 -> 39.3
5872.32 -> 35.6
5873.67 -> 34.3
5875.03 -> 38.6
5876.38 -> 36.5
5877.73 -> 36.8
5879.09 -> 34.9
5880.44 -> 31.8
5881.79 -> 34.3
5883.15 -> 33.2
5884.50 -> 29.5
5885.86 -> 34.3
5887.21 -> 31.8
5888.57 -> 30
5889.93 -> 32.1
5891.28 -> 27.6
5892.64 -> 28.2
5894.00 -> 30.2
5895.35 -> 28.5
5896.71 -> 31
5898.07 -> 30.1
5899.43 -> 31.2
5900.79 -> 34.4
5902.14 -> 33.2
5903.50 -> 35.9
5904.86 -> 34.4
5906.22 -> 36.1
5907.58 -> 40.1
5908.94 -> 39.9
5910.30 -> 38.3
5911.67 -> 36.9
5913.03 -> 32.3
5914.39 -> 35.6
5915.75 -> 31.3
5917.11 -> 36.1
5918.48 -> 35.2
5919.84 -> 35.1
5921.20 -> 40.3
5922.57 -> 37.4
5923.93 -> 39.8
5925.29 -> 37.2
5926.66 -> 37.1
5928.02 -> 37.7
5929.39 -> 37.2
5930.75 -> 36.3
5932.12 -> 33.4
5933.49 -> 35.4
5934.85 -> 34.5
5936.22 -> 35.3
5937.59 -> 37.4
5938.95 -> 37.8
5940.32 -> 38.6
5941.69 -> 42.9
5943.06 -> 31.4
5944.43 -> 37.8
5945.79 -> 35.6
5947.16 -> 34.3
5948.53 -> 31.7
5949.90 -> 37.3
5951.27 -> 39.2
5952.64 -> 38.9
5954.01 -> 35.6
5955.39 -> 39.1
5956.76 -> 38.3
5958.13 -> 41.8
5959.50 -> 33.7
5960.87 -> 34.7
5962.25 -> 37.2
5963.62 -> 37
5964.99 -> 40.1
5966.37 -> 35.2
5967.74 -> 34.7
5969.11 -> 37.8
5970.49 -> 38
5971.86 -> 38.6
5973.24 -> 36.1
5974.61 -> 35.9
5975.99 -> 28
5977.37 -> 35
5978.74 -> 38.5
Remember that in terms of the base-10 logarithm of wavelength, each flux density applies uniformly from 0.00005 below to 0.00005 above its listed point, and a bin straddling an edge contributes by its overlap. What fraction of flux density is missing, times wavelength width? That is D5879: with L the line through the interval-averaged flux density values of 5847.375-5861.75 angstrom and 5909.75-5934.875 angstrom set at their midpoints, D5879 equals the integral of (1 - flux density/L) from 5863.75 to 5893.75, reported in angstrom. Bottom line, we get 2.7 angstrom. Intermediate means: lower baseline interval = 38.1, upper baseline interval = 36.2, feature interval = 34.1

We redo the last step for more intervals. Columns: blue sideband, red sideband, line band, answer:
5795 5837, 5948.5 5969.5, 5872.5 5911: 4.8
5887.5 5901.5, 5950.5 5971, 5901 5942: -4.1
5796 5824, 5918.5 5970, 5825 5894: 2.8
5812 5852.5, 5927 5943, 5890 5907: 2.6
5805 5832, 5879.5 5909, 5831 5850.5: -2.0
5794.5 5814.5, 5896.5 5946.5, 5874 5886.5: 1.0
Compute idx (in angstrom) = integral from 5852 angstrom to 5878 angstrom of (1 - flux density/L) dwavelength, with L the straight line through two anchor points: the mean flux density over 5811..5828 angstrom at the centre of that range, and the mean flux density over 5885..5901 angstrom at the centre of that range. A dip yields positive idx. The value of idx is -3.26 angstrom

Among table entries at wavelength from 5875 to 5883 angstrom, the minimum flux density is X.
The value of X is 31.8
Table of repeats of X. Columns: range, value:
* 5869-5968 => 27.6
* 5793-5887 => 29.1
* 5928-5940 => 33.4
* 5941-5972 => 31.4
